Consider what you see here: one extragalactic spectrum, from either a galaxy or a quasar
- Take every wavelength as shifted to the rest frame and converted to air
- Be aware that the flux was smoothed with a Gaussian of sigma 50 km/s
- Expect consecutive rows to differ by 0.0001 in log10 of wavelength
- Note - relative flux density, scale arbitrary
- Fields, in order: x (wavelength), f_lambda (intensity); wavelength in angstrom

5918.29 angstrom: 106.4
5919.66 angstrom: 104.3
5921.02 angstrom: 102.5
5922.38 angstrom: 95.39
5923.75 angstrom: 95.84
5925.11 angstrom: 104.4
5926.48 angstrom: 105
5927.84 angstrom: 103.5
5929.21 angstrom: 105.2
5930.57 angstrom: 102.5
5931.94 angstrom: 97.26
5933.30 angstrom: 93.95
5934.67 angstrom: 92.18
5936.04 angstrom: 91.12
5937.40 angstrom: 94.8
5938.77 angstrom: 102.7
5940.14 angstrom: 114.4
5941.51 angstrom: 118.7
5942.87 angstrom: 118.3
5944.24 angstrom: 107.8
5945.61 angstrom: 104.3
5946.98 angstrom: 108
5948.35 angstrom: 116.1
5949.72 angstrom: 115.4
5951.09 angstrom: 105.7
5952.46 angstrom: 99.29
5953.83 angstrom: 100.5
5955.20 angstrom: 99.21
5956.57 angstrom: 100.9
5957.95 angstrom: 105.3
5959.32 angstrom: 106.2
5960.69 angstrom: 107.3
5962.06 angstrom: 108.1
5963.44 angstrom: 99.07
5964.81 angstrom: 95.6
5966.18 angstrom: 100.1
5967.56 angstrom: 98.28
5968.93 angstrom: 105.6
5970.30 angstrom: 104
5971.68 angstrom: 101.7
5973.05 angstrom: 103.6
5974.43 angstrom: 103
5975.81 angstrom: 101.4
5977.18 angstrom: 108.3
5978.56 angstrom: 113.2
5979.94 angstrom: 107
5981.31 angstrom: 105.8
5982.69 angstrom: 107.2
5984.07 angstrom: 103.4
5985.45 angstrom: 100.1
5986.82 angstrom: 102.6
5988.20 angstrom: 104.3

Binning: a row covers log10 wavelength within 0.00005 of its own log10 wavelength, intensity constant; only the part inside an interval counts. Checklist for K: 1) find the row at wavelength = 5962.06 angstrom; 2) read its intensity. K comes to 108.1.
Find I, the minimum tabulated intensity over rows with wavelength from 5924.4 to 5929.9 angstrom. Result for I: 103.5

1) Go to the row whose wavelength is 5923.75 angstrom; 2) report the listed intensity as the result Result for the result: 95.84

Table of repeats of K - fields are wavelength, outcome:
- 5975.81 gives 101.4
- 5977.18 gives 108.3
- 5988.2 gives 104.3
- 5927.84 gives 103.5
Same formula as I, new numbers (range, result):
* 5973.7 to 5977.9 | 101.4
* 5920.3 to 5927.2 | 95.39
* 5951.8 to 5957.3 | 99.21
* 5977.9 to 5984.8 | 103.4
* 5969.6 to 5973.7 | 101.7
